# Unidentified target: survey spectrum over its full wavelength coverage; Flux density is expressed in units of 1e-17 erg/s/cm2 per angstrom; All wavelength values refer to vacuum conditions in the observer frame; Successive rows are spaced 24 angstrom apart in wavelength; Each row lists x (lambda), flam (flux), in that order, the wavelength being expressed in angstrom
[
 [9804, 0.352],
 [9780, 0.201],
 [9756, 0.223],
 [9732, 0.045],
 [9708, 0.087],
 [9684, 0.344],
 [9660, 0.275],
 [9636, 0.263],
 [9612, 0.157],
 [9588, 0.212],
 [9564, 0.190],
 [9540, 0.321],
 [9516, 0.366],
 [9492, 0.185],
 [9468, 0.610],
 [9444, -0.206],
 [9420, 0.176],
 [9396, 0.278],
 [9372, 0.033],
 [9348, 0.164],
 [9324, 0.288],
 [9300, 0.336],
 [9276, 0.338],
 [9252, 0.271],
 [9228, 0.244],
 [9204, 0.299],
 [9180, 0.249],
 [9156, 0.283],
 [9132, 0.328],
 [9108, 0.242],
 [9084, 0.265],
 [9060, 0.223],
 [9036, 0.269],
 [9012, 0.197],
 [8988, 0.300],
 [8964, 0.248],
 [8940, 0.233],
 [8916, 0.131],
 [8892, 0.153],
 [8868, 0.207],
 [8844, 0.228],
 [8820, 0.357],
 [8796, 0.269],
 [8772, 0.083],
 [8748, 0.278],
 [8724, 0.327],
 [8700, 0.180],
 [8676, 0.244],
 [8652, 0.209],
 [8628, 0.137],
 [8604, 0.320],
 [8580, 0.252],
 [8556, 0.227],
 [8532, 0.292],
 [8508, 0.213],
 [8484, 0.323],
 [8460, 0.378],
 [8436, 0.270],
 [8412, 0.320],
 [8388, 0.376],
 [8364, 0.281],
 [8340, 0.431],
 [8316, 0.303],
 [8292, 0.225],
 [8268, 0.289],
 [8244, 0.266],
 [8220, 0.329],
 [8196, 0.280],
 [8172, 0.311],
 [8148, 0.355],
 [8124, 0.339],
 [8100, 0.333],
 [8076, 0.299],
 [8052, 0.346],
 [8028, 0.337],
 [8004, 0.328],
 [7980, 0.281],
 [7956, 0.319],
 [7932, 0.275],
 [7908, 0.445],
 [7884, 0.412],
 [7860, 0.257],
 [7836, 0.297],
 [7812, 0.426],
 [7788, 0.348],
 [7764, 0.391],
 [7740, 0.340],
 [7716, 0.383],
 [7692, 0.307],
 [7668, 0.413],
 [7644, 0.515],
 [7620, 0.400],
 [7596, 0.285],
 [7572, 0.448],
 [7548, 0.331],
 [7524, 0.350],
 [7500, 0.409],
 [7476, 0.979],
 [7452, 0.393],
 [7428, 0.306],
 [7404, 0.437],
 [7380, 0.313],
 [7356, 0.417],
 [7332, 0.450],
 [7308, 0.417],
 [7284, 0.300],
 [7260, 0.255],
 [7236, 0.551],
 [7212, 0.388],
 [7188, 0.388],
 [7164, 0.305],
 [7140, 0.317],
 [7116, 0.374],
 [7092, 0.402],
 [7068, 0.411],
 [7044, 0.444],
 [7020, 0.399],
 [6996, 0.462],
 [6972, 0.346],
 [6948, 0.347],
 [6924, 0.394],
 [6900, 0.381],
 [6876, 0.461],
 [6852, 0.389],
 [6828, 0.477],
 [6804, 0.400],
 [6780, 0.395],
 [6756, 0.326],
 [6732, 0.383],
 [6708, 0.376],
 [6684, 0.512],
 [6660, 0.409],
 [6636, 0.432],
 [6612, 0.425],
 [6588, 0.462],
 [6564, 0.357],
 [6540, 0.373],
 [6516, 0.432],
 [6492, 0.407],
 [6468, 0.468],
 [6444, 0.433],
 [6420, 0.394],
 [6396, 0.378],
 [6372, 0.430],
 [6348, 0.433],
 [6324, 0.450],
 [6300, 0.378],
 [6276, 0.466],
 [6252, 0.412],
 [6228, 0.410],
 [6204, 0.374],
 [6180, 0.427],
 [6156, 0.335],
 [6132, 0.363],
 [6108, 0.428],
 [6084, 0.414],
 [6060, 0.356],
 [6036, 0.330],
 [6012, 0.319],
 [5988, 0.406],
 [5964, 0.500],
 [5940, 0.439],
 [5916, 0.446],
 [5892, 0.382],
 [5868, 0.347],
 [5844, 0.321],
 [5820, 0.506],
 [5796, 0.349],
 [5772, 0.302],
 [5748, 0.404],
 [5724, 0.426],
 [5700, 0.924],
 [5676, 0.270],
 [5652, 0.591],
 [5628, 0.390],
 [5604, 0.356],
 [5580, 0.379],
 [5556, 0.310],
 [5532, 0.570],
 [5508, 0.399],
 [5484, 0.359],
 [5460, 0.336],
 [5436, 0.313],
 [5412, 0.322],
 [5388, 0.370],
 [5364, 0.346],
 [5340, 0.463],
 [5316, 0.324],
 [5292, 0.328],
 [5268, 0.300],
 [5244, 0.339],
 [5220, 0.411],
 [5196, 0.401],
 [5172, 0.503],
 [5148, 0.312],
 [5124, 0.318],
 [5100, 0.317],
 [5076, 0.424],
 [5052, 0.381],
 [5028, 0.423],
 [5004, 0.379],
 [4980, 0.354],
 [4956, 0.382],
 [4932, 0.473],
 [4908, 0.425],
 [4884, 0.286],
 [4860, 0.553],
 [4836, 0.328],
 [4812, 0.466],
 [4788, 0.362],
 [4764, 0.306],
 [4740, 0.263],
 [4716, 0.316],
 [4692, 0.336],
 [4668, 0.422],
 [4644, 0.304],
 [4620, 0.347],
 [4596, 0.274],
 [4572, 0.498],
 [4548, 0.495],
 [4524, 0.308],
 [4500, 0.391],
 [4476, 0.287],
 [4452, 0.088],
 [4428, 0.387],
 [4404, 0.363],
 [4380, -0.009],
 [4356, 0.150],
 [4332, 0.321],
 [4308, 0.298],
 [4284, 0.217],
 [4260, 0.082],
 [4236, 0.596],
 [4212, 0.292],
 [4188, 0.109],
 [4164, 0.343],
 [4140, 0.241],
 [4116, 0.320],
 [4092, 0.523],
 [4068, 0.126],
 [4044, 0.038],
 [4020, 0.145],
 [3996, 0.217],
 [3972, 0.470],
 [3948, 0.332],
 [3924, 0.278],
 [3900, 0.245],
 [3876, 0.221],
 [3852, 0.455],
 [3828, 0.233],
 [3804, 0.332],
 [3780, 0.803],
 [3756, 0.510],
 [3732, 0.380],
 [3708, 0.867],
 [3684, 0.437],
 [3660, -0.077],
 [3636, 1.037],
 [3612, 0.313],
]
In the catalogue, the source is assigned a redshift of 0.14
